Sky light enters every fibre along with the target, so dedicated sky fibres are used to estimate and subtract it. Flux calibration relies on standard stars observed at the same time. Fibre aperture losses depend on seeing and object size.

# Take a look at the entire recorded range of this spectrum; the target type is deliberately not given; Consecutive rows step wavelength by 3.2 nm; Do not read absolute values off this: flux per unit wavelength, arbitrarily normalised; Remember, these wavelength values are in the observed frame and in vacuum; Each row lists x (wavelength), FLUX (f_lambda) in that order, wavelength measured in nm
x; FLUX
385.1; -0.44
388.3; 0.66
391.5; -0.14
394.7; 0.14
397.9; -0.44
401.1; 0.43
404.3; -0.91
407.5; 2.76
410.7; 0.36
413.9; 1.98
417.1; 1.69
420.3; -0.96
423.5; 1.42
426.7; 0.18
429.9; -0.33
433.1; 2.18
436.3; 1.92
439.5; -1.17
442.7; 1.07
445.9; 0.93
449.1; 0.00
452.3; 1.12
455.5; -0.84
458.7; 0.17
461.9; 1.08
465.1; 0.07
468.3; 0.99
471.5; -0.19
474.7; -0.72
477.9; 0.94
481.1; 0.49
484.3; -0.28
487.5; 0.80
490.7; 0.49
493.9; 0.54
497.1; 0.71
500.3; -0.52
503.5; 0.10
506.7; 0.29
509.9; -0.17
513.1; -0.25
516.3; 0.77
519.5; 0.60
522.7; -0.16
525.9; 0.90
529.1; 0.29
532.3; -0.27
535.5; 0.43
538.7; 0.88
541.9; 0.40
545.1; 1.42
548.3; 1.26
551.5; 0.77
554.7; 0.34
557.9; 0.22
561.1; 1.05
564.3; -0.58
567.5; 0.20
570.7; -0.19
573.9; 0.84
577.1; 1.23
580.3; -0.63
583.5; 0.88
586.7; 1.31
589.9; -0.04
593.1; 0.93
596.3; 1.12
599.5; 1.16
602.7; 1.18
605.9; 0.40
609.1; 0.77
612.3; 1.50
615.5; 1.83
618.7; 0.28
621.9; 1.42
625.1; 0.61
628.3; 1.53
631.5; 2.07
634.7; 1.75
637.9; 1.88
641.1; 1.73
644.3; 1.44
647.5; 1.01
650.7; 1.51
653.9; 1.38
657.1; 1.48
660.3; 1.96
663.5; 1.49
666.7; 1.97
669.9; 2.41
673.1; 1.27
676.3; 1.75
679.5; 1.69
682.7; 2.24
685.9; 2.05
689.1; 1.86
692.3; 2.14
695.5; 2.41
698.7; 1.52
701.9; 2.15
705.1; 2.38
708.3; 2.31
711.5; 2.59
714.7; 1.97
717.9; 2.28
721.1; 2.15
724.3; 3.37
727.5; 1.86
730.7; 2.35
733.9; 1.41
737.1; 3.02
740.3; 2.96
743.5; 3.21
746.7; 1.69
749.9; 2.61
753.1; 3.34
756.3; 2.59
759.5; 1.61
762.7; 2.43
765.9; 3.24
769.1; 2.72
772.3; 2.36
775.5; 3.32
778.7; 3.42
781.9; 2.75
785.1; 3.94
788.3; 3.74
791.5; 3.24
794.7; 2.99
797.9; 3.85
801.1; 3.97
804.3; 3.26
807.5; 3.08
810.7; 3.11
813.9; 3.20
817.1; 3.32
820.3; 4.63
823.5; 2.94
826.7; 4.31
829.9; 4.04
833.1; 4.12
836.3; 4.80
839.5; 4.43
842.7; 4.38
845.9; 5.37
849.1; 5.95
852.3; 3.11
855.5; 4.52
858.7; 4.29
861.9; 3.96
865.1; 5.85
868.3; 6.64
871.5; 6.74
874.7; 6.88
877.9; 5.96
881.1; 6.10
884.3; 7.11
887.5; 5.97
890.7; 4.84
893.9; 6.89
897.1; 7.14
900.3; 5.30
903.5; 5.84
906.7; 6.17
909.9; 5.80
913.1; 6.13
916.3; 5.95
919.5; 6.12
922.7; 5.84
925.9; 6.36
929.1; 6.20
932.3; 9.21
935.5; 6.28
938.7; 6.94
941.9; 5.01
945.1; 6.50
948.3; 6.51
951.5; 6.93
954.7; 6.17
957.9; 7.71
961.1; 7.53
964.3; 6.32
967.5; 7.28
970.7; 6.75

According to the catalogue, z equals 1.169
